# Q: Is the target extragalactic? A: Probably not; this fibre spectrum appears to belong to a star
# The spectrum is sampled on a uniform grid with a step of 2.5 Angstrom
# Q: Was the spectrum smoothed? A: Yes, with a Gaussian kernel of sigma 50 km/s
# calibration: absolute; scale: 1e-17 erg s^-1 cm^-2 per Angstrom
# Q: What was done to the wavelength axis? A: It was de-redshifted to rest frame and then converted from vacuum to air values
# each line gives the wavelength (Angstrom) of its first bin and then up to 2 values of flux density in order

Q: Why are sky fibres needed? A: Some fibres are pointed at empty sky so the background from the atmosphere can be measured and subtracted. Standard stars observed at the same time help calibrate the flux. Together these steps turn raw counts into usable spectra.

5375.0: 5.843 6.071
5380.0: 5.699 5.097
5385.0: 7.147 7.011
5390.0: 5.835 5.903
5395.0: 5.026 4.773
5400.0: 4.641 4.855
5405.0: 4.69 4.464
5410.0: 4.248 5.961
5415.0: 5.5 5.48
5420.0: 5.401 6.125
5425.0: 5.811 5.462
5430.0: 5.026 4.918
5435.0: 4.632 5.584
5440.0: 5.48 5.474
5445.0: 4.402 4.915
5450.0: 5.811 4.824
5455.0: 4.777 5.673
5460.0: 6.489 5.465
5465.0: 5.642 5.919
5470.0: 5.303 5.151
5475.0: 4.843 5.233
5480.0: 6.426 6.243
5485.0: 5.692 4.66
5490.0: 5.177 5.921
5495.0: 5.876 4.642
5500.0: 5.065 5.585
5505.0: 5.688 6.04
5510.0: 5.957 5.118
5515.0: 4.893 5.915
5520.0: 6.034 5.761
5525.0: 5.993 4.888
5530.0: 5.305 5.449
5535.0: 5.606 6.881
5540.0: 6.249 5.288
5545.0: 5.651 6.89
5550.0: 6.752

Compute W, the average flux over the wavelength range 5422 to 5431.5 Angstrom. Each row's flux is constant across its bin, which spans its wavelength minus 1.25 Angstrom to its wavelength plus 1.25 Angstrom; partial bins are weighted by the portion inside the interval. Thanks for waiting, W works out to 5.55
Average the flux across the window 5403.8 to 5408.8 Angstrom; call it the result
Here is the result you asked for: 4.57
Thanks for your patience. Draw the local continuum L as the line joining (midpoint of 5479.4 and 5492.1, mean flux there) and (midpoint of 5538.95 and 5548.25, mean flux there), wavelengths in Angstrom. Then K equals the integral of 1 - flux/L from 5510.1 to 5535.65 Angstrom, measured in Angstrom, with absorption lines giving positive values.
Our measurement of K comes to 1.4 Angstrom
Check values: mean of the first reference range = 5.62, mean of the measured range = 5.51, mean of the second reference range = 5.97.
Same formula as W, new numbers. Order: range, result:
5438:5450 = 5.18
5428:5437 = 4.97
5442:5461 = 5.27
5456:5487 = 5.64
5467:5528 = 5.52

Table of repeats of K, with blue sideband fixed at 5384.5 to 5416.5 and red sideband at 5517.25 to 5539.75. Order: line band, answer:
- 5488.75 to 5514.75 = 0.9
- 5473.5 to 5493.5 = 0.4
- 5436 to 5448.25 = 0.7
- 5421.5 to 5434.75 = 0.1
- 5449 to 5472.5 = 0.1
